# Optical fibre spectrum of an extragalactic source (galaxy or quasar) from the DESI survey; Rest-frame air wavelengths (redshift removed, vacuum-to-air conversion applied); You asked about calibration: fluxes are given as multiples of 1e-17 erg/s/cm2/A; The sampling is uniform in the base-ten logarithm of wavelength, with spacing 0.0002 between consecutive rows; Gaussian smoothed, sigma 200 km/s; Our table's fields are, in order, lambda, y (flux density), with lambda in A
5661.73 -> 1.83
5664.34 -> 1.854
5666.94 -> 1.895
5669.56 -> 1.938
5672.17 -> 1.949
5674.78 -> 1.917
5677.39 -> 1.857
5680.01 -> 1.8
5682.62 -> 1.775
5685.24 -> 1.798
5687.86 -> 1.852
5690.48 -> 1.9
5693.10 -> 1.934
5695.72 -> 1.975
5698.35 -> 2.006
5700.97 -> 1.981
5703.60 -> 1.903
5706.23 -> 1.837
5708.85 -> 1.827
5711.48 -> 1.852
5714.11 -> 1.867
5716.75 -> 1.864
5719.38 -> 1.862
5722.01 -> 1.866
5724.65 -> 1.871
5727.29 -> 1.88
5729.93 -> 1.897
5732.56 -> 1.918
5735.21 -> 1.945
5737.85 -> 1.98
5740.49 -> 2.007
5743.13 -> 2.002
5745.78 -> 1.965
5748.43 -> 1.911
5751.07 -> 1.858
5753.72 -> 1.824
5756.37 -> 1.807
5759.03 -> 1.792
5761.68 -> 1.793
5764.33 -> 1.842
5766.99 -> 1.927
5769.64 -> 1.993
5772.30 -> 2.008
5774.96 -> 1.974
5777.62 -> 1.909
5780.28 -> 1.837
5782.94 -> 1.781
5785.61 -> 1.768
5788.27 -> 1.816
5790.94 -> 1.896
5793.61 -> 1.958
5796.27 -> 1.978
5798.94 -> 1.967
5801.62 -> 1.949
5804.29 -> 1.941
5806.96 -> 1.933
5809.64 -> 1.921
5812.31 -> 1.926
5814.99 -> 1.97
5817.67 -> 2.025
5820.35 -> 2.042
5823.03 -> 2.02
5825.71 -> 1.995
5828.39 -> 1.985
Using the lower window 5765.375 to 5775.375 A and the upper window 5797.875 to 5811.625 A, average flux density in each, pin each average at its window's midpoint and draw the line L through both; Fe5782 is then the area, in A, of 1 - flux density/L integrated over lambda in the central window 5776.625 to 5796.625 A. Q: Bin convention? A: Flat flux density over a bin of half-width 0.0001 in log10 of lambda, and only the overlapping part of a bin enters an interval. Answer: 1.0 A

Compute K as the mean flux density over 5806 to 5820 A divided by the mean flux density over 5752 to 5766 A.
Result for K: 1.1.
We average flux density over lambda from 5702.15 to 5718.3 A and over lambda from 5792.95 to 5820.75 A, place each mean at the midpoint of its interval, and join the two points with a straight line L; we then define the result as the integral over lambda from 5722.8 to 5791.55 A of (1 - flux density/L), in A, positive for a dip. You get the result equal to 0.6 A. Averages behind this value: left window 1.86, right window 1.96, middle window 1.89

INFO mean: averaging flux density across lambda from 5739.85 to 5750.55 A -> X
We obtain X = 1.96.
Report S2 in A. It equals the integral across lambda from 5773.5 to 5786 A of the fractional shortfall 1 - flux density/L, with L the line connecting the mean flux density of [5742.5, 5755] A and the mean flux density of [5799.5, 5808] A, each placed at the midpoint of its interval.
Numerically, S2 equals 0.4 A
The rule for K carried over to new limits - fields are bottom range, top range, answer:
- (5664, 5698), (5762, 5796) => 1.00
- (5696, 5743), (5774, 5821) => 1.01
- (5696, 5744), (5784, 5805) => 1.00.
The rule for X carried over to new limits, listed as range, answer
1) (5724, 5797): 1.9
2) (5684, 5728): 1.89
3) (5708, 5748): 1.91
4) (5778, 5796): 1.85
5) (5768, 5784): 1.92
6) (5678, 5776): 1.89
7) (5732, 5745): 1.97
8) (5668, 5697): 1.88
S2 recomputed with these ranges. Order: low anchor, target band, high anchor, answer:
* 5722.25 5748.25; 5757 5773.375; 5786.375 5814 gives 0.37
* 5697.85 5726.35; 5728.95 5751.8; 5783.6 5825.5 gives -0.56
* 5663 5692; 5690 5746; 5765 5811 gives -0.89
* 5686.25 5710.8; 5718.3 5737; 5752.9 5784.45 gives 0.01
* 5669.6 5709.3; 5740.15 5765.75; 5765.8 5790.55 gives 0.21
